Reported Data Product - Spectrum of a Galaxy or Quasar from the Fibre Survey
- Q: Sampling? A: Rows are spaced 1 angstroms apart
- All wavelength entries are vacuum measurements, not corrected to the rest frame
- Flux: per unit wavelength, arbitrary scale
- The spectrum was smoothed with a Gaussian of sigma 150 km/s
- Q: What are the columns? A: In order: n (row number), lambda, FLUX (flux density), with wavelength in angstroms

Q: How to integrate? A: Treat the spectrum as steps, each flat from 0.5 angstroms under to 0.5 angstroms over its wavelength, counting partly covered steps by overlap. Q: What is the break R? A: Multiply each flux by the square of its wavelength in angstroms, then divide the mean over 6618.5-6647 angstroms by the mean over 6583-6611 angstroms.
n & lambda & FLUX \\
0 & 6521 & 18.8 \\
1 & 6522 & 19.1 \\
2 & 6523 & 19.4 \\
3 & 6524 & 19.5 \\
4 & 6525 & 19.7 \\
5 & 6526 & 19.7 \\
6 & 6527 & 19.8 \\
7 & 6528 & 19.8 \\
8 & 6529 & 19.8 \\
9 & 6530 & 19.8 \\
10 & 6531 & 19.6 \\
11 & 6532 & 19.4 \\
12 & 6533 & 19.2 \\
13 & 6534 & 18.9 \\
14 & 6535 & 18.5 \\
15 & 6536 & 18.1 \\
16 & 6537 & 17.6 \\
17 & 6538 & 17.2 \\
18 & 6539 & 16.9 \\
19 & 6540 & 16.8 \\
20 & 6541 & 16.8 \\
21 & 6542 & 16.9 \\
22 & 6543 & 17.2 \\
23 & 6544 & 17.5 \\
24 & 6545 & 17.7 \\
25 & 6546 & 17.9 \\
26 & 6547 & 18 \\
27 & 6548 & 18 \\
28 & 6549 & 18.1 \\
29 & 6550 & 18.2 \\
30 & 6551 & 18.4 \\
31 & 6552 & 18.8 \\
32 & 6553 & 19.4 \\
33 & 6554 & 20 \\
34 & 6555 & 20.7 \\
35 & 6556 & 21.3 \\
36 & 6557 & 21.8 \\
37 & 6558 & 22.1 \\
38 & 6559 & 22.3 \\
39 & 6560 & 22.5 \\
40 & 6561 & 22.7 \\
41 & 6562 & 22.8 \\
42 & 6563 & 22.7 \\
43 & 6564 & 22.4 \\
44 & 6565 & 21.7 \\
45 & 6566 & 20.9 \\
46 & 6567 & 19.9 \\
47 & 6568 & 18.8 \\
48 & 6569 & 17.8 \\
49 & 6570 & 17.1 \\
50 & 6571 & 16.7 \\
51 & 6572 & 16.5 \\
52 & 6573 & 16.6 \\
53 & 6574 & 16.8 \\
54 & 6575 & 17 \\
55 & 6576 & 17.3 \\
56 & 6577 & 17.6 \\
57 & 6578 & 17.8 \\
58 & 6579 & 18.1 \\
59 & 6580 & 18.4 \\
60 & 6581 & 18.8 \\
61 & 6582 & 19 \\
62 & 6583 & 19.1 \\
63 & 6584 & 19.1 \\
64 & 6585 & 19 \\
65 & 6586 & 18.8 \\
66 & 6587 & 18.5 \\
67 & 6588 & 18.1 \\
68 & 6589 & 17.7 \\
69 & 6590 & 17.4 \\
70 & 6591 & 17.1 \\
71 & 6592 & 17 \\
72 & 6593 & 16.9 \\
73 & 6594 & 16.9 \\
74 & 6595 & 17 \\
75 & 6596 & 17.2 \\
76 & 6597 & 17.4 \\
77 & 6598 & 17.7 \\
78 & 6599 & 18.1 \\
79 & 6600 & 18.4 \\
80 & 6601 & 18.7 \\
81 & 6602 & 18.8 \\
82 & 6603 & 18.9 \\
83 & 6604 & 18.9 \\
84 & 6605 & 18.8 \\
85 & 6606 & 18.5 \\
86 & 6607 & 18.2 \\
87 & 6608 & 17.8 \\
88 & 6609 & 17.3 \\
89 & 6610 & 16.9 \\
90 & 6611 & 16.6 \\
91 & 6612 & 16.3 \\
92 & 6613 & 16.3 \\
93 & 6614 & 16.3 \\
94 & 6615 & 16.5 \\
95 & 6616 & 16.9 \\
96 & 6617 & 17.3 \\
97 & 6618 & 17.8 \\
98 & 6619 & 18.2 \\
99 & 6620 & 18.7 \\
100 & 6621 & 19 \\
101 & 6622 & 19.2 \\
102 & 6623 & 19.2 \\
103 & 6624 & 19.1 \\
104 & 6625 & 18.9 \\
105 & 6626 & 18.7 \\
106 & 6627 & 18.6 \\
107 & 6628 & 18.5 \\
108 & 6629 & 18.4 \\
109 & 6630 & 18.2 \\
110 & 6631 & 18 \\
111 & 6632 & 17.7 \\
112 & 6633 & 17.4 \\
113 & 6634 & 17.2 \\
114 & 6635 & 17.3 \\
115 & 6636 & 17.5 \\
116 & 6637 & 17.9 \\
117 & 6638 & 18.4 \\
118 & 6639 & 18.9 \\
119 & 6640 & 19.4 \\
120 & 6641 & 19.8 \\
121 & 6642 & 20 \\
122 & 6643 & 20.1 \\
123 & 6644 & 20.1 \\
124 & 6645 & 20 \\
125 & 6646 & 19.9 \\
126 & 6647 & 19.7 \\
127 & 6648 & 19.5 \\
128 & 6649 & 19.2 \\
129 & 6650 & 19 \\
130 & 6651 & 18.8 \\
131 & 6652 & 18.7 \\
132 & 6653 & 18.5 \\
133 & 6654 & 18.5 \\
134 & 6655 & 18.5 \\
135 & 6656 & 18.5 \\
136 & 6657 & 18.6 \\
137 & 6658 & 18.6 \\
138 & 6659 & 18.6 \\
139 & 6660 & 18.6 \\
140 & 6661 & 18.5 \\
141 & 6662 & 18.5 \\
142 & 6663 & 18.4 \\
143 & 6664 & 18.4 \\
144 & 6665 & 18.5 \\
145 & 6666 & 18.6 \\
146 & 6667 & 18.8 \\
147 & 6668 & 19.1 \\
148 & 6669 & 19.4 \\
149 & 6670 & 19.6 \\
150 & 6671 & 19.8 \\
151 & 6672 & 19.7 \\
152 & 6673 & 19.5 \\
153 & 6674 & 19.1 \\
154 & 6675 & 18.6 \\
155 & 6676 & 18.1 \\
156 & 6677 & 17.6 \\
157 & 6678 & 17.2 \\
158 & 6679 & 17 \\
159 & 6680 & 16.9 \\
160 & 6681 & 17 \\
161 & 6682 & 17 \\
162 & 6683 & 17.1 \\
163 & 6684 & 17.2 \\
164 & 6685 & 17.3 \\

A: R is 1.05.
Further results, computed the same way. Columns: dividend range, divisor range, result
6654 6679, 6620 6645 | 1.01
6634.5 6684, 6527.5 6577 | 1.01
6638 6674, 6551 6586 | 1.01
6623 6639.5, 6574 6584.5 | 1.02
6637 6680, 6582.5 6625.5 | 1.07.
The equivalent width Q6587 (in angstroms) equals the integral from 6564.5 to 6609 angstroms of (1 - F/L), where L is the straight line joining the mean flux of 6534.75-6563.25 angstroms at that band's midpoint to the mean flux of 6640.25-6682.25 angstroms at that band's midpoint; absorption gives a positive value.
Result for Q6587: 2.21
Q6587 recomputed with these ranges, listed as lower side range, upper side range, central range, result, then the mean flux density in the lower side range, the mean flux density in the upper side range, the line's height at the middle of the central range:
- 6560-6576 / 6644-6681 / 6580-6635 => 3.3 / 19.4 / 18.7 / 19.1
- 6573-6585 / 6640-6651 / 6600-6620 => 1.2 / 18.1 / 19.7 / 18.8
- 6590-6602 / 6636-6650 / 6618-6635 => 0.3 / 17.5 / 19.4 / 18.7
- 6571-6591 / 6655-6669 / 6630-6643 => 0.0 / 17.9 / 18.6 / 18.4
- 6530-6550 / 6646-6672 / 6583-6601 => 0.5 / 18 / 18.9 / 18.4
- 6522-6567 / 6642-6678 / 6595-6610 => 0.9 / 19.5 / 19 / 19.2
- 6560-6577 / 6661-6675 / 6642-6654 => -0.2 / 19.3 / 19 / 19.1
